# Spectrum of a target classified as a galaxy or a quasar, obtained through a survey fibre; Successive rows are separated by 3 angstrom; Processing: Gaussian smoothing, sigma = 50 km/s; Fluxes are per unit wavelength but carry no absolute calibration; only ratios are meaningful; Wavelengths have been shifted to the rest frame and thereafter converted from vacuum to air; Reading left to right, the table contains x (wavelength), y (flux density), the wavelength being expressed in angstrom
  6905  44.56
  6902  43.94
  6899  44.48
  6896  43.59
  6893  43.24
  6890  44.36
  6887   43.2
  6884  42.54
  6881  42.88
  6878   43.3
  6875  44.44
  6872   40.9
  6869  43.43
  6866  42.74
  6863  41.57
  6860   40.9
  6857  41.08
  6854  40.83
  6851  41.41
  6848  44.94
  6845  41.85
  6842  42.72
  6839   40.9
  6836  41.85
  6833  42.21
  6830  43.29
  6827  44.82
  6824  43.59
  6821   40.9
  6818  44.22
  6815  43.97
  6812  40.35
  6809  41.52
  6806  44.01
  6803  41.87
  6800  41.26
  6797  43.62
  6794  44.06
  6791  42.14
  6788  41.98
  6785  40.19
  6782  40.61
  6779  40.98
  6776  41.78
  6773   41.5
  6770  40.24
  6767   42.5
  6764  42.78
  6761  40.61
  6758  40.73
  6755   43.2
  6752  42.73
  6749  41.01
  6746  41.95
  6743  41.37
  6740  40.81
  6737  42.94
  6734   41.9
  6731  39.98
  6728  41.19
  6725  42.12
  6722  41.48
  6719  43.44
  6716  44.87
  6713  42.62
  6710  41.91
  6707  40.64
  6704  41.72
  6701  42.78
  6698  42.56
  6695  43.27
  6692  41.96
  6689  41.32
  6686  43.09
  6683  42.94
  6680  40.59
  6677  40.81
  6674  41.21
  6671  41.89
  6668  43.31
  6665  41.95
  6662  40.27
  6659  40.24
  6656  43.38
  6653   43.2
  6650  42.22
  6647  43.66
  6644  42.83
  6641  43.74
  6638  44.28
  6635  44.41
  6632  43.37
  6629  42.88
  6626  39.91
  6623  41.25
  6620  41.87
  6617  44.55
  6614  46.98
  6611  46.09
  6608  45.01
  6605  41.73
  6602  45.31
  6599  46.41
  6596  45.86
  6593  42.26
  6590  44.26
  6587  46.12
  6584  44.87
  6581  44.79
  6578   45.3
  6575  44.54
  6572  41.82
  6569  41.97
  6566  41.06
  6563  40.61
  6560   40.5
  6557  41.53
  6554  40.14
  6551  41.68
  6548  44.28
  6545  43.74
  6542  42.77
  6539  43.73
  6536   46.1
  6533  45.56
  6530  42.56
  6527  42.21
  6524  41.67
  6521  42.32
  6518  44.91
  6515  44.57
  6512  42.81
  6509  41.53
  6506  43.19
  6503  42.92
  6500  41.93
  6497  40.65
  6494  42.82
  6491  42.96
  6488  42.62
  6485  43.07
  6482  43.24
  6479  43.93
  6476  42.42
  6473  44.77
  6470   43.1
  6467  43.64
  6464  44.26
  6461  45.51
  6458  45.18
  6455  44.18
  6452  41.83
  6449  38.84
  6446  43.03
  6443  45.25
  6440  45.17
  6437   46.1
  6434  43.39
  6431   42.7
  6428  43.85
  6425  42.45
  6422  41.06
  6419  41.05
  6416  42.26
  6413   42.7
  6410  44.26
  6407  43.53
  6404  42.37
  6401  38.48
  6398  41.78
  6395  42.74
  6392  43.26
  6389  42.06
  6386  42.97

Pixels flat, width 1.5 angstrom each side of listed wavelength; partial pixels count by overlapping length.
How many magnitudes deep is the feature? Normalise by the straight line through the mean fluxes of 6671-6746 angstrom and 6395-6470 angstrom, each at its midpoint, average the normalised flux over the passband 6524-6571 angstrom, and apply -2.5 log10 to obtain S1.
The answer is 0.00 mag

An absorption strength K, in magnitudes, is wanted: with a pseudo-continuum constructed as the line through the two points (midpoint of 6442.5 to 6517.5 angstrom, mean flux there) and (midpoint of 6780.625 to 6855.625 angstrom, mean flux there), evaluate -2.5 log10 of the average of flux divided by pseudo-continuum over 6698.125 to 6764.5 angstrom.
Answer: 0.02 mag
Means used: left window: 43.1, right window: 42.4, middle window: 41.9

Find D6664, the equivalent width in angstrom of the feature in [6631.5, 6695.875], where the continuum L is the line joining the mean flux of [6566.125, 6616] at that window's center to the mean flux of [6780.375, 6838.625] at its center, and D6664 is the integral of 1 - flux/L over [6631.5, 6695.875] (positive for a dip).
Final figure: 2.0 angstrom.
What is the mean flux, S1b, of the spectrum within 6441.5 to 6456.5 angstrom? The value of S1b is 42.6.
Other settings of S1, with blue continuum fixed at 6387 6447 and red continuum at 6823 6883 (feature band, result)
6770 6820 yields 0.01 mag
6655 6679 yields 0.03 mag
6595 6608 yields -0.05 mag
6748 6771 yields 0.02 mag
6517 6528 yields 0.00 mag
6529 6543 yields -0.04 mag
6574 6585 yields -0.05 mag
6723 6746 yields 0.03 mag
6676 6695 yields 0.02 mag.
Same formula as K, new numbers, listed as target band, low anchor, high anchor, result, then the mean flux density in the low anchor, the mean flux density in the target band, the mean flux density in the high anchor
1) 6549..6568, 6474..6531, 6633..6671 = 0.04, 42.8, 41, 42.8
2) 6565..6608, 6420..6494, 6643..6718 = -0.03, 43.4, 44.1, 42.2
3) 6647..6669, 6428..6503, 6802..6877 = 0.02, 43.4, 42.2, 42.4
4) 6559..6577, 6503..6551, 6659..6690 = 0.03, 43.4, 41.9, 41.7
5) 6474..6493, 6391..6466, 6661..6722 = -0.01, 43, 43.1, 42.2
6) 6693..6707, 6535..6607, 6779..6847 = 0.01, 43.4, 42.4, 42.3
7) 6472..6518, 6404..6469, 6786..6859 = 0.01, 43.3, 42.9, 42.4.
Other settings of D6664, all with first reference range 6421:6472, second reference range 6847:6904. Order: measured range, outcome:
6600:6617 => -0.7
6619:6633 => 0.5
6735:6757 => 0.5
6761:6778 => 0.5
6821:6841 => 0.1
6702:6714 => 0.4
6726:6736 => 0.4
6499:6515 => 0.3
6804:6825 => 0.2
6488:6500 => 0.4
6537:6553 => 0.1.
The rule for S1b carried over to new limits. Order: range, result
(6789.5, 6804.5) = 42.6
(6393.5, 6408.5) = 41.8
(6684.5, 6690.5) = 42.2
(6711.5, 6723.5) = 43.1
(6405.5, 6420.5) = 42.8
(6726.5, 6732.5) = 40.6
